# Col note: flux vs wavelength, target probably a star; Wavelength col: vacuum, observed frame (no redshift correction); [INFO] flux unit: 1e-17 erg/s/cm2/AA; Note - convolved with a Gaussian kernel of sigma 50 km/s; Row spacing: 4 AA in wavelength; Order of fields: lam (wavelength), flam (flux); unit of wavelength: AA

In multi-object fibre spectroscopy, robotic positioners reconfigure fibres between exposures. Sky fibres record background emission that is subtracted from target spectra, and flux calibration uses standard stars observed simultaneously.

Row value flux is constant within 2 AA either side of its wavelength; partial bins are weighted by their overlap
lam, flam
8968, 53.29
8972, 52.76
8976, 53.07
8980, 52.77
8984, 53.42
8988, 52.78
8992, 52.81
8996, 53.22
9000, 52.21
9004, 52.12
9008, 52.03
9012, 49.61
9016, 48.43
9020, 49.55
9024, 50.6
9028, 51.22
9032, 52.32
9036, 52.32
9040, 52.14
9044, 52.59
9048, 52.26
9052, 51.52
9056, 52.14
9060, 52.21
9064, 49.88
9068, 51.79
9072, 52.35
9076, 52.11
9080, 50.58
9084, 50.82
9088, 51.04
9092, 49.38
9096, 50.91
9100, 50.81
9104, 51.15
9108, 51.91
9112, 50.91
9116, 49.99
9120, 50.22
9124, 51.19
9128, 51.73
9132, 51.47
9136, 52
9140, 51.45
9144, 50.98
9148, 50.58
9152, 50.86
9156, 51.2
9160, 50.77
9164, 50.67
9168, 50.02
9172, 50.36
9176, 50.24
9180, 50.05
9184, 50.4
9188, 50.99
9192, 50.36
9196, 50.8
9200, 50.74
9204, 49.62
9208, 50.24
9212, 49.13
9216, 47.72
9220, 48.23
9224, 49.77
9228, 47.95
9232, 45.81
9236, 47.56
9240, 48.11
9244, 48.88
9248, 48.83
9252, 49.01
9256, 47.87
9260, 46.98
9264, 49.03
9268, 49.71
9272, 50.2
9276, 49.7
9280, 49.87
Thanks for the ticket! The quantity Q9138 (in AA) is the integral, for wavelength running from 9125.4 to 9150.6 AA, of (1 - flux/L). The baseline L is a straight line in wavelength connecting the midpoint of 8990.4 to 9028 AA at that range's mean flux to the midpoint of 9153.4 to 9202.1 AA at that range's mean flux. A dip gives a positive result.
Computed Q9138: -0.3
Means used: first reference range 51.2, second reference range 50.6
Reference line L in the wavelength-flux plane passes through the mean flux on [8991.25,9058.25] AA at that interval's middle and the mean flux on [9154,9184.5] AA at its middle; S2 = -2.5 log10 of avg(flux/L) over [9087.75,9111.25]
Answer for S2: 0.00 mag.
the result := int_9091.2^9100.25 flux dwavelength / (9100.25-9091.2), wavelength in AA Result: 50.4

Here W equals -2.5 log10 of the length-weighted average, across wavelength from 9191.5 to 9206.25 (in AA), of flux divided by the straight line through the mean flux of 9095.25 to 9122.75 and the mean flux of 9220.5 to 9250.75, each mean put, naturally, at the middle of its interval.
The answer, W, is -0.031 mag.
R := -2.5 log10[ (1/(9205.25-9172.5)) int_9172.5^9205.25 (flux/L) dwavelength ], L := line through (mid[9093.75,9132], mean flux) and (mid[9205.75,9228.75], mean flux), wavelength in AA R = -0.02 mag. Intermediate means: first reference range 51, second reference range 48.9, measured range 50.4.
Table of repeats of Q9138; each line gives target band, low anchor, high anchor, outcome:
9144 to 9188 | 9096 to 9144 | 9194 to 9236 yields -0.4 AA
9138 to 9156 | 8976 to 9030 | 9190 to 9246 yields -0.4 AA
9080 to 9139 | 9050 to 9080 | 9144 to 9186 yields 0.2 AA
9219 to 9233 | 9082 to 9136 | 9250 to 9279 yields 0.4 AA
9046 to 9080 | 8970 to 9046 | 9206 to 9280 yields -0.4 AA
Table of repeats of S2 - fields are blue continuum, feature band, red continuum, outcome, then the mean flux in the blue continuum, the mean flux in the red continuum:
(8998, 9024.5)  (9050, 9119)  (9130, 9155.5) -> 0.00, 50.7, 51.2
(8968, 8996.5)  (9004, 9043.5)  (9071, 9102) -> 0.02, 53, 51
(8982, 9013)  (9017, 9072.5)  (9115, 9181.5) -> 0.01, 52.4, 50.8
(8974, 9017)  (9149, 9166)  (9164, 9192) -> -0.01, 52.1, 50.4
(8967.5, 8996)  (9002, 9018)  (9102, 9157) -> 0.04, 53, 51.1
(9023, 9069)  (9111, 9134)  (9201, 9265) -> -0.01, 51.8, 48.4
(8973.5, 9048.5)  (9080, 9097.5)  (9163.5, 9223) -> 0.01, 51.9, 50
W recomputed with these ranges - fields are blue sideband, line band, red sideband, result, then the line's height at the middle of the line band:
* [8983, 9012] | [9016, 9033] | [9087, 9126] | 0.031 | 52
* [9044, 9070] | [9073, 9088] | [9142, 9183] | 0.005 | 51.5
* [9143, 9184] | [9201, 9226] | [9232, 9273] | 0.004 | 49.4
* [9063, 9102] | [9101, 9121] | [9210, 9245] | -0.009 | 50.4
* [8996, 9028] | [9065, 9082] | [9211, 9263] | -0.032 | 50.1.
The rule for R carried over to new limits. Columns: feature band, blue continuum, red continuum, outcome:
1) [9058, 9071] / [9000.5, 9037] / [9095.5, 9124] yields -0.01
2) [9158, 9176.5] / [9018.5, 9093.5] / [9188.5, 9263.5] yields -0.02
